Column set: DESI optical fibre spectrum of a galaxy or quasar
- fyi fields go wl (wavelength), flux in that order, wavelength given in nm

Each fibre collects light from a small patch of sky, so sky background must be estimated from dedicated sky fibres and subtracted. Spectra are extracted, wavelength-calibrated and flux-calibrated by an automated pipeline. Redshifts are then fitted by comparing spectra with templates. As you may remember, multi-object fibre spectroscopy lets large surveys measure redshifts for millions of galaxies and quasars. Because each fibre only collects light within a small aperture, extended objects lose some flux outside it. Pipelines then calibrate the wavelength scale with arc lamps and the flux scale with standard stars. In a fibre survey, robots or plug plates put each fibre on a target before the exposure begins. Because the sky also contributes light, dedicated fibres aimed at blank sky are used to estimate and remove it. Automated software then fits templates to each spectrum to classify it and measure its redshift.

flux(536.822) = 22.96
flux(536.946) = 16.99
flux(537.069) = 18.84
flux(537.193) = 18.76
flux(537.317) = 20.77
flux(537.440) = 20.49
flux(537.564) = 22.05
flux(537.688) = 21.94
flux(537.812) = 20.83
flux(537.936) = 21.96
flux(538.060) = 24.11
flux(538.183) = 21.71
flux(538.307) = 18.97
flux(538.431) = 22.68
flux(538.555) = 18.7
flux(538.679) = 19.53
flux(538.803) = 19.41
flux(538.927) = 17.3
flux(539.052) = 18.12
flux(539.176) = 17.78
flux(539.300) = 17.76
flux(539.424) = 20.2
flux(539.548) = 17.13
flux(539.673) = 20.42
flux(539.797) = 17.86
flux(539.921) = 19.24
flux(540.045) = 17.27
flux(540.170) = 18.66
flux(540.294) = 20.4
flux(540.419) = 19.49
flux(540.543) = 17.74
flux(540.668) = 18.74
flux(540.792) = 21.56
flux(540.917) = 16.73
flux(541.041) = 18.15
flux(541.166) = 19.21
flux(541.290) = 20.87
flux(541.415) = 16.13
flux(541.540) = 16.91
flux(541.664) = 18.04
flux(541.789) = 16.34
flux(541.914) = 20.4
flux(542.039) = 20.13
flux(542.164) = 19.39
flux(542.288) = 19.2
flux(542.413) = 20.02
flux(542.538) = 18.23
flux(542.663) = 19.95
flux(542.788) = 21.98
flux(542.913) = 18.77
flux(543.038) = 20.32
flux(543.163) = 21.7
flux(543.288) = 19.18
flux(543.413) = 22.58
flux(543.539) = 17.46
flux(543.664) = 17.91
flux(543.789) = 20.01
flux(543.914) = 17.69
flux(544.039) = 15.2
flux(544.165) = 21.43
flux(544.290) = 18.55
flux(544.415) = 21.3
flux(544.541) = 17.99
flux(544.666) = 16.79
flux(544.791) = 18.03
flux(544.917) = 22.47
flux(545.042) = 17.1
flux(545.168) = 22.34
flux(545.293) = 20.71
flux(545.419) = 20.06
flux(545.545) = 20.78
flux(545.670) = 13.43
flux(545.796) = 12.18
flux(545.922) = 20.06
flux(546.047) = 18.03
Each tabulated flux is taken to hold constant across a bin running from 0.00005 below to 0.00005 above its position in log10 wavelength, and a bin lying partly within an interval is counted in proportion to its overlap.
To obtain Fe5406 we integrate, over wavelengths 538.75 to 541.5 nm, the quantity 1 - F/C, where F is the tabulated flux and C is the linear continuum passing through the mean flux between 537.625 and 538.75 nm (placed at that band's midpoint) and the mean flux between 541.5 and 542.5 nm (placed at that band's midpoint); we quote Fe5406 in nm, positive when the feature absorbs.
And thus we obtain 0.18 nm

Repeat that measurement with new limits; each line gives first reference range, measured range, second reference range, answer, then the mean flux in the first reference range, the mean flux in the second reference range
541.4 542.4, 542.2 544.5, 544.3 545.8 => -0.10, 18.5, 18.8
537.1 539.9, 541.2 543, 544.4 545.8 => 0.02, 19.9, 18.8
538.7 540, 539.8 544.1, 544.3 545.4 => 0.01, 18.5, 19.6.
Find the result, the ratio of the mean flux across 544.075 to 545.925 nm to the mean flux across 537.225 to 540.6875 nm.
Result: 0.95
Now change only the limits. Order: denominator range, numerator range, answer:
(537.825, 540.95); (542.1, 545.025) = 1.00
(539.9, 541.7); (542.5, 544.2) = 1.04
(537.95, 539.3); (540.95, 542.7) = 0.95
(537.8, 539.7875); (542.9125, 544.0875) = 0.97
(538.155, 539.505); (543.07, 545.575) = 1.01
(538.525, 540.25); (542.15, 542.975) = 1.06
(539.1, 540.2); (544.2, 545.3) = 1.05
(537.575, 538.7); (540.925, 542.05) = 0.86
